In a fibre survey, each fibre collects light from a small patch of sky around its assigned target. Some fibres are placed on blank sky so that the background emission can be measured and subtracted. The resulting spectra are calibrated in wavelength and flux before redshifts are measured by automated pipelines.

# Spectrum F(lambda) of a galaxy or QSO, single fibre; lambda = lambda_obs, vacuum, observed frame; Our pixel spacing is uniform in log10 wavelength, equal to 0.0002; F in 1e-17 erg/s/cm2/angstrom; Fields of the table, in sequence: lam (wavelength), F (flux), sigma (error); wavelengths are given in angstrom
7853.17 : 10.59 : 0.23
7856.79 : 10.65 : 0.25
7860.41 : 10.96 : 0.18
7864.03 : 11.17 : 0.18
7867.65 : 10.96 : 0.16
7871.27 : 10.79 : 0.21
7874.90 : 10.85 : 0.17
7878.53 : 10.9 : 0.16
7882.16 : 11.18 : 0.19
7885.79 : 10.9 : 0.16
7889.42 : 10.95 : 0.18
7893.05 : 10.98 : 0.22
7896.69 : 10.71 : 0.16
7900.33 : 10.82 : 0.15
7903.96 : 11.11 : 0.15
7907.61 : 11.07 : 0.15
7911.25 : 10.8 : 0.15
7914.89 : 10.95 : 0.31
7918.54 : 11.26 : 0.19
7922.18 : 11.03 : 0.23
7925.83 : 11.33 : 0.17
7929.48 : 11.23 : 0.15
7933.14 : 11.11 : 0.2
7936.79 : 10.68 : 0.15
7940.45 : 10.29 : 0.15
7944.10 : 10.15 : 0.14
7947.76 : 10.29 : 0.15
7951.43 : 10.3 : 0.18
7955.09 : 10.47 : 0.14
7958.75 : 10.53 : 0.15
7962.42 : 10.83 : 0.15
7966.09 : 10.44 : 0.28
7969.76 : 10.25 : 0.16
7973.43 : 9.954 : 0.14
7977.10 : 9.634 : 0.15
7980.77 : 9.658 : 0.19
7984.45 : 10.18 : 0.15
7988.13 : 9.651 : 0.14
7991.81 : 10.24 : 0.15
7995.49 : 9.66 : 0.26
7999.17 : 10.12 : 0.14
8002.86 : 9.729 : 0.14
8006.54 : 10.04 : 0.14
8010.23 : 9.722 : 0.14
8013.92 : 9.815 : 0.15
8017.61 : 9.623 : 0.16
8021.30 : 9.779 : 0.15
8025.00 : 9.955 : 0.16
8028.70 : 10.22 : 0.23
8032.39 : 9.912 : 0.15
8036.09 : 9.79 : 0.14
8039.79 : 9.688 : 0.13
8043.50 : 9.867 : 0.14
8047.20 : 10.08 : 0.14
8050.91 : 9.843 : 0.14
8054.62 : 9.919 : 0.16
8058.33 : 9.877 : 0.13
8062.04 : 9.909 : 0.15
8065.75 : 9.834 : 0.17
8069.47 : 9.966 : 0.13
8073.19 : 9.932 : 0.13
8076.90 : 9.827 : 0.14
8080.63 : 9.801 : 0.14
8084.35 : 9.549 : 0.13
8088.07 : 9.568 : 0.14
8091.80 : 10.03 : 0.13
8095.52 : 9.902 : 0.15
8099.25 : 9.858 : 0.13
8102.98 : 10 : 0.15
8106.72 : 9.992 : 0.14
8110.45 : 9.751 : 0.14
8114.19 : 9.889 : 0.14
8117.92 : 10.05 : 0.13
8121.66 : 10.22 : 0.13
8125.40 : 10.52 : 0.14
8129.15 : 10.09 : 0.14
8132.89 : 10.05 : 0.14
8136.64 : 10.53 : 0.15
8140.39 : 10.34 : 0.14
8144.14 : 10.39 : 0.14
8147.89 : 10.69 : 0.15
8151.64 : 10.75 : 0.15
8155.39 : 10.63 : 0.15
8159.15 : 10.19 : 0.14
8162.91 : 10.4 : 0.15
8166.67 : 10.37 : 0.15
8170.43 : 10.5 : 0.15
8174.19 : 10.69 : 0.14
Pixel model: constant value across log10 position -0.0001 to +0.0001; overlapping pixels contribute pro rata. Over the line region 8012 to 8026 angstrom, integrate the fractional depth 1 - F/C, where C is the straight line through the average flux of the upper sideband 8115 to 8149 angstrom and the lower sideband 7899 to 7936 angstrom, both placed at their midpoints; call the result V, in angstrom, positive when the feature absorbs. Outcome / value 1.20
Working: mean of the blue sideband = 11.1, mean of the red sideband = 10.3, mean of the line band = 9.78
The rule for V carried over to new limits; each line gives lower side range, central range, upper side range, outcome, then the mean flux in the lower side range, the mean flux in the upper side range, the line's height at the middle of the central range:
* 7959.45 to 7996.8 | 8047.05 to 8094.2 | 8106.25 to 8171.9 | 1.64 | 10.1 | 10.3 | 10.2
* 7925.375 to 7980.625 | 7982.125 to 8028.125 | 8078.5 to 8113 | 1.53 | 10.5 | 9.83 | 10.2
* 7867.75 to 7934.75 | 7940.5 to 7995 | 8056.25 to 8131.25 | 2.33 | 11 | 9.93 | 10.6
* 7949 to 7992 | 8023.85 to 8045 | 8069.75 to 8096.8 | 0.14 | 10.2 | 9.81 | 9.97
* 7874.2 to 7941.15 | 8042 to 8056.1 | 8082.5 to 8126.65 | 0.41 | 11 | 9.94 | 10.2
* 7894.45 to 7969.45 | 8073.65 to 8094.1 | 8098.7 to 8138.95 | 0.90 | 10.8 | 10.1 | 10.2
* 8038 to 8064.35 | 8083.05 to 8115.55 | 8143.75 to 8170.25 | 1.02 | 9.88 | 10.5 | 10.2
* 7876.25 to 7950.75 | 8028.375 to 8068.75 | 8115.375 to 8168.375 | 2.60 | 10.9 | 10.4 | 10.6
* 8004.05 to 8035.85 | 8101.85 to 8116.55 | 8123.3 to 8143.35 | 0.44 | 9.88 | 10.3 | 10.2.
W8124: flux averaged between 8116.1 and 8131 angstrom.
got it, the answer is 10.2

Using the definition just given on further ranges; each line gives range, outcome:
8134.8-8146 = 10.4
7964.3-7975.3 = 10.2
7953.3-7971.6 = 10.5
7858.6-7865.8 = 11.1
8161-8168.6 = 10.4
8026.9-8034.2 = 10.1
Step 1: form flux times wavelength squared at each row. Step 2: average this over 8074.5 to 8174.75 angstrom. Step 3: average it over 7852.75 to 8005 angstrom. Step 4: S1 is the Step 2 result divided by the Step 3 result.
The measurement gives 1.01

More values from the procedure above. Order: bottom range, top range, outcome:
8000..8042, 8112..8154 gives 1.08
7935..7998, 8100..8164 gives 1.05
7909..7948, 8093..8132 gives 0.97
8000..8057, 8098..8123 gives 1.03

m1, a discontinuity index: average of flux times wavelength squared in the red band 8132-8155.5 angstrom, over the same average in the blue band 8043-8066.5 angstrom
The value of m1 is 1.08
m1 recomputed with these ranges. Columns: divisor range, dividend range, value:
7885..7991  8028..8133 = 0.97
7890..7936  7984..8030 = 0.92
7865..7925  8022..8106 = 0.94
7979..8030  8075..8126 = 1.03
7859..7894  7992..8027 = 0.93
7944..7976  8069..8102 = 0.98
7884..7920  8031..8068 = 0.94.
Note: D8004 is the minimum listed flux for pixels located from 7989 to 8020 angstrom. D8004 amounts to 9.623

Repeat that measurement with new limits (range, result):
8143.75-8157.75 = 10.39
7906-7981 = 9.634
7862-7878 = 10.79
